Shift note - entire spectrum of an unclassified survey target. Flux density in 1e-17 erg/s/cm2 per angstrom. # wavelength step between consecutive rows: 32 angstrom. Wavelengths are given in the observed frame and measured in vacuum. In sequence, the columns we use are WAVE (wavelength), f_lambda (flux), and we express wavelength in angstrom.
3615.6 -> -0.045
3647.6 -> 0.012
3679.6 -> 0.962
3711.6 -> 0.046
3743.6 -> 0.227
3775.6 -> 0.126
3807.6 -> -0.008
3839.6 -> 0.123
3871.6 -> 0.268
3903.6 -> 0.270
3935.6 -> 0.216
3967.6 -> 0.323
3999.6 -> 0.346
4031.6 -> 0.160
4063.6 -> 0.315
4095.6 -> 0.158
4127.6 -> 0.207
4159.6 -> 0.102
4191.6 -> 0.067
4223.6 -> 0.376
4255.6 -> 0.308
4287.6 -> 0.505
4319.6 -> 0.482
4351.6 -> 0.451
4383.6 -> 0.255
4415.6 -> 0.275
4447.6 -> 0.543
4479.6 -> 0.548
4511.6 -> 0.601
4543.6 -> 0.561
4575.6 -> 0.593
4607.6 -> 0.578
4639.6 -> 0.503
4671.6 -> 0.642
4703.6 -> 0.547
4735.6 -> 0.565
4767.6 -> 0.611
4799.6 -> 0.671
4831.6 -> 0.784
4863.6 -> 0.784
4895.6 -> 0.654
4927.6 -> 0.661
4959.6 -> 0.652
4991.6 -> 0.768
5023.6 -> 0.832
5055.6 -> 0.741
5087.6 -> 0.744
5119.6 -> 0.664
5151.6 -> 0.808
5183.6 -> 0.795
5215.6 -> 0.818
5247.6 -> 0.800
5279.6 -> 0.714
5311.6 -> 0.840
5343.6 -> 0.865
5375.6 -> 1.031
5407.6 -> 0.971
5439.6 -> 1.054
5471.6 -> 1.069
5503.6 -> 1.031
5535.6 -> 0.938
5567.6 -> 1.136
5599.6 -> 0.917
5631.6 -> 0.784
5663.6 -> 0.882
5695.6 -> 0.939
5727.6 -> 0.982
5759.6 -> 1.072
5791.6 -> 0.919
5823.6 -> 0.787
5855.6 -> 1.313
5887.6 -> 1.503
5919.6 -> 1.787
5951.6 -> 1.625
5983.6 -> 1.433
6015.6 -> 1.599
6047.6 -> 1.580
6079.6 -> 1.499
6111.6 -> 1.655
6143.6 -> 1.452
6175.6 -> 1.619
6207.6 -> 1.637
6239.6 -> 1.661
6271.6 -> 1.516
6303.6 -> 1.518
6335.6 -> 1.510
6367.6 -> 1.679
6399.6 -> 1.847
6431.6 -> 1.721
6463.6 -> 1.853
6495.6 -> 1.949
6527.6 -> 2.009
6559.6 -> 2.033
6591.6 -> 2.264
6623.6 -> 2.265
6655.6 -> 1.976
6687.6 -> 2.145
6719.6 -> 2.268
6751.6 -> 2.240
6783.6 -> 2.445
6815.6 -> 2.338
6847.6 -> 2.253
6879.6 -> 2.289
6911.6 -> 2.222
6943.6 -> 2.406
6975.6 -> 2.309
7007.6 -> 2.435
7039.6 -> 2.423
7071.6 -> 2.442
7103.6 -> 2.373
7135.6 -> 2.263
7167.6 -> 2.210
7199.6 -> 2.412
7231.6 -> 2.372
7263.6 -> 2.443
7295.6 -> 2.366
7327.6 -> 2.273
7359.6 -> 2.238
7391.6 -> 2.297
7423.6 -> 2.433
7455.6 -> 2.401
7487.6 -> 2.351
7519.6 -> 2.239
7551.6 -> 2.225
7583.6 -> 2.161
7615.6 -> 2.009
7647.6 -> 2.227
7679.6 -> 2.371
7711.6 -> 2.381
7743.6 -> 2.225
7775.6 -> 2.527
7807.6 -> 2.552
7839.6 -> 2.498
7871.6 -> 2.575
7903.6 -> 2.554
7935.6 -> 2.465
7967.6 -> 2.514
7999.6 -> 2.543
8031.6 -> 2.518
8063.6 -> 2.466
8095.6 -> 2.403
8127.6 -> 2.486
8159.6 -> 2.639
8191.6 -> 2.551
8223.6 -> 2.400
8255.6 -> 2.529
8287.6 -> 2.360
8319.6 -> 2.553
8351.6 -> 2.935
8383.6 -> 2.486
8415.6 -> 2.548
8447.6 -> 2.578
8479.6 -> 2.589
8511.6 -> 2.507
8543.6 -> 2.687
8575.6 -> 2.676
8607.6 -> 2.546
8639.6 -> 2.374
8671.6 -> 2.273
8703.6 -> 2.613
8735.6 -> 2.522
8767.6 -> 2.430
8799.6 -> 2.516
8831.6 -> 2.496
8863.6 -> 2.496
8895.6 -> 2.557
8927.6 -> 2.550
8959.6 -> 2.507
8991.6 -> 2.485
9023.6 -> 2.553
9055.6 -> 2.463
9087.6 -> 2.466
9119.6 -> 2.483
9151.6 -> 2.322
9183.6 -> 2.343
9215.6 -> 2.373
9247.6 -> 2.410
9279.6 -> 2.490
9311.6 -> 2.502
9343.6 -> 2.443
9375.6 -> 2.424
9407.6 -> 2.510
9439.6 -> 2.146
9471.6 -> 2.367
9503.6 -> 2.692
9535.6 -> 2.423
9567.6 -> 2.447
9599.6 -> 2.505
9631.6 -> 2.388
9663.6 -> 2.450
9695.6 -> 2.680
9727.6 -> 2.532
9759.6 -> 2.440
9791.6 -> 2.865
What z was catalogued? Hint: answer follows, 0.47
